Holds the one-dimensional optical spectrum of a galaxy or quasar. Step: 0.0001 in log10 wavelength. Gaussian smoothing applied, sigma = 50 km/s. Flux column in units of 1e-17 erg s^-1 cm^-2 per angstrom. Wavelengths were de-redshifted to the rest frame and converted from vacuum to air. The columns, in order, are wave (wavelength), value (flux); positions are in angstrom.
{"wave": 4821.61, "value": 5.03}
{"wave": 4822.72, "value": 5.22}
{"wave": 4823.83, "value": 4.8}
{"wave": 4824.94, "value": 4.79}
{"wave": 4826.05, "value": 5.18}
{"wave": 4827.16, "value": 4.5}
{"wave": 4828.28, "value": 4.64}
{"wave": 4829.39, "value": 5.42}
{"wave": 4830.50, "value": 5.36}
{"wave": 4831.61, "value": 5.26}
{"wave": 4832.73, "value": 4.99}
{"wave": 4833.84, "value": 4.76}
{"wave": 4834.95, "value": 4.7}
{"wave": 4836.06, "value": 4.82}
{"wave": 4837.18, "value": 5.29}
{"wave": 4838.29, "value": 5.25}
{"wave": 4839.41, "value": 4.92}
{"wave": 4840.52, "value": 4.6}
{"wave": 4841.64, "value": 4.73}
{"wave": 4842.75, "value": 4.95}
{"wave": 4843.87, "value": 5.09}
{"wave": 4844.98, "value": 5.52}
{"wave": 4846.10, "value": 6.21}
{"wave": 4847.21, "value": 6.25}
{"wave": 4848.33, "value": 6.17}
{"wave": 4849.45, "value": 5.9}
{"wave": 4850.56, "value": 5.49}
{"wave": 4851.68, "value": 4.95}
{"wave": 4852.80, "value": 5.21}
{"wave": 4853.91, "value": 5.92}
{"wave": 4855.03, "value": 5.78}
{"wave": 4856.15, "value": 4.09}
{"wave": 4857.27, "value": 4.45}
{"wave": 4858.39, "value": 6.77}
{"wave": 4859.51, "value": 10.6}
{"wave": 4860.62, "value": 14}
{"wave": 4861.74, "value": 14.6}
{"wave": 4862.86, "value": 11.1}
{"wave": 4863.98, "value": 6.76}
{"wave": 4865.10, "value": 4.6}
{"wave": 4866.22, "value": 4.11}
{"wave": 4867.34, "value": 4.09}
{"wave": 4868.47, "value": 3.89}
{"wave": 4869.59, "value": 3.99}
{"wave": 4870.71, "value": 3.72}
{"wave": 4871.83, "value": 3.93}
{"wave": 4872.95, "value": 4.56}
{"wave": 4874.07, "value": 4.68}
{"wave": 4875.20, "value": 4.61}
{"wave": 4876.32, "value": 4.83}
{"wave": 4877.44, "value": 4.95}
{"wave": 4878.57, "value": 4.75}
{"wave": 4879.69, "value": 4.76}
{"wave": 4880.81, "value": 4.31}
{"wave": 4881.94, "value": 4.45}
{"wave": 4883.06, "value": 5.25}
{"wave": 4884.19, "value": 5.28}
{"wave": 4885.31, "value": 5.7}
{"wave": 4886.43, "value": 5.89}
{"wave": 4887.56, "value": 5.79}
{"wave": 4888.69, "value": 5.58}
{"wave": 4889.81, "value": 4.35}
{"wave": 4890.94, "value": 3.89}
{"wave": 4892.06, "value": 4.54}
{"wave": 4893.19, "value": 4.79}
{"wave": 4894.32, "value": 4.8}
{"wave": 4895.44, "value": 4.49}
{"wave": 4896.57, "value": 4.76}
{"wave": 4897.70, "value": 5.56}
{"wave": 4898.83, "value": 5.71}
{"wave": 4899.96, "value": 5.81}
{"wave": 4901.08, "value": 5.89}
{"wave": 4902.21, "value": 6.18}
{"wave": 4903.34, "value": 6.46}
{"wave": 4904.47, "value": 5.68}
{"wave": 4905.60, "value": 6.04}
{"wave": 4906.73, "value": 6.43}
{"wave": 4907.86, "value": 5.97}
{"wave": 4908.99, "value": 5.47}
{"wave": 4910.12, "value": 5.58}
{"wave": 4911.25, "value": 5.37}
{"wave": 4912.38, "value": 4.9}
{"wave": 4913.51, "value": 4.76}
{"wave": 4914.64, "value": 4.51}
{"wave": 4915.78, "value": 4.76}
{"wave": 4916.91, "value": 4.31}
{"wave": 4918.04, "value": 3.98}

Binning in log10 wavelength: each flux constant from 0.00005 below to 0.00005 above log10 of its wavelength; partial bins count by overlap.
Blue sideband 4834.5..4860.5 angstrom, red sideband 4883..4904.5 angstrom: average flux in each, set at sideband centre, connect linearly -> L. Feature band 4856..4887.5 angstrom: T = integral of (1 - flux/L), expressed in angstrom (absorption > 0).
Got -2.2 angstrom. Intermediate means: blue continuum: 5.7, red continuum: 5.31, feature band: 5.9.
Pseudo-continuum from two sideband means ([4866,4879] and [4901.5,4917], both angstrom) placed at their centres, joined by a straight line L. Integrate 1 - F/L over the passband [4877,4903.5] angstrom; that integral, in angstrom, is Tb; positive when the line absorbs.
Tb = -1.3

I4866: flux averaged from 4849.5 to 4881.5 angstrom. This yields 5.9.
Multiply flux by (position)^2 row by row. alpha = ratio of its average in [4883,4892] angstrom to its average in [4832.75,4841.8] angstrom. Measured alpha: 1.08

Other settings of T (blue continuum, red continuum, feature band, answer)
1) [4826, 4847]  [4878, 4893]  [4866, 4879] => 1.68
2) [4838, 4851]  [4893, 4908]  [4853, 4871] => -4.29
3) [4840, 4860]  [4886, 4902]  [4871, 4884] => 1.72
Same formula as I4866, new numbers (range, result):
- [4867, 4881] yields 4.4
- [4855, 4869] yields 7.36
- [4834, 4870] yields 6.08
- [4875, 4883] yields 4.71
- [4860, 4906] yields 5.59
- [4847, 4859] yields 5.54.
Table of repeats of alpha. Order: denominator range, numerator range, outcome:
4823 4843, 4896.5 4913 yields 1.20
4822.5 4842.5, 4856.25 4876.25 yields 1.31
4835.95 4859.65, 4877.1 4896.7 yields 0.90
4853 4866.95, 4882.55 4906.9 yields 0.72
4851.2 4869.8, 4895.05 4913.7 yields 0.84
